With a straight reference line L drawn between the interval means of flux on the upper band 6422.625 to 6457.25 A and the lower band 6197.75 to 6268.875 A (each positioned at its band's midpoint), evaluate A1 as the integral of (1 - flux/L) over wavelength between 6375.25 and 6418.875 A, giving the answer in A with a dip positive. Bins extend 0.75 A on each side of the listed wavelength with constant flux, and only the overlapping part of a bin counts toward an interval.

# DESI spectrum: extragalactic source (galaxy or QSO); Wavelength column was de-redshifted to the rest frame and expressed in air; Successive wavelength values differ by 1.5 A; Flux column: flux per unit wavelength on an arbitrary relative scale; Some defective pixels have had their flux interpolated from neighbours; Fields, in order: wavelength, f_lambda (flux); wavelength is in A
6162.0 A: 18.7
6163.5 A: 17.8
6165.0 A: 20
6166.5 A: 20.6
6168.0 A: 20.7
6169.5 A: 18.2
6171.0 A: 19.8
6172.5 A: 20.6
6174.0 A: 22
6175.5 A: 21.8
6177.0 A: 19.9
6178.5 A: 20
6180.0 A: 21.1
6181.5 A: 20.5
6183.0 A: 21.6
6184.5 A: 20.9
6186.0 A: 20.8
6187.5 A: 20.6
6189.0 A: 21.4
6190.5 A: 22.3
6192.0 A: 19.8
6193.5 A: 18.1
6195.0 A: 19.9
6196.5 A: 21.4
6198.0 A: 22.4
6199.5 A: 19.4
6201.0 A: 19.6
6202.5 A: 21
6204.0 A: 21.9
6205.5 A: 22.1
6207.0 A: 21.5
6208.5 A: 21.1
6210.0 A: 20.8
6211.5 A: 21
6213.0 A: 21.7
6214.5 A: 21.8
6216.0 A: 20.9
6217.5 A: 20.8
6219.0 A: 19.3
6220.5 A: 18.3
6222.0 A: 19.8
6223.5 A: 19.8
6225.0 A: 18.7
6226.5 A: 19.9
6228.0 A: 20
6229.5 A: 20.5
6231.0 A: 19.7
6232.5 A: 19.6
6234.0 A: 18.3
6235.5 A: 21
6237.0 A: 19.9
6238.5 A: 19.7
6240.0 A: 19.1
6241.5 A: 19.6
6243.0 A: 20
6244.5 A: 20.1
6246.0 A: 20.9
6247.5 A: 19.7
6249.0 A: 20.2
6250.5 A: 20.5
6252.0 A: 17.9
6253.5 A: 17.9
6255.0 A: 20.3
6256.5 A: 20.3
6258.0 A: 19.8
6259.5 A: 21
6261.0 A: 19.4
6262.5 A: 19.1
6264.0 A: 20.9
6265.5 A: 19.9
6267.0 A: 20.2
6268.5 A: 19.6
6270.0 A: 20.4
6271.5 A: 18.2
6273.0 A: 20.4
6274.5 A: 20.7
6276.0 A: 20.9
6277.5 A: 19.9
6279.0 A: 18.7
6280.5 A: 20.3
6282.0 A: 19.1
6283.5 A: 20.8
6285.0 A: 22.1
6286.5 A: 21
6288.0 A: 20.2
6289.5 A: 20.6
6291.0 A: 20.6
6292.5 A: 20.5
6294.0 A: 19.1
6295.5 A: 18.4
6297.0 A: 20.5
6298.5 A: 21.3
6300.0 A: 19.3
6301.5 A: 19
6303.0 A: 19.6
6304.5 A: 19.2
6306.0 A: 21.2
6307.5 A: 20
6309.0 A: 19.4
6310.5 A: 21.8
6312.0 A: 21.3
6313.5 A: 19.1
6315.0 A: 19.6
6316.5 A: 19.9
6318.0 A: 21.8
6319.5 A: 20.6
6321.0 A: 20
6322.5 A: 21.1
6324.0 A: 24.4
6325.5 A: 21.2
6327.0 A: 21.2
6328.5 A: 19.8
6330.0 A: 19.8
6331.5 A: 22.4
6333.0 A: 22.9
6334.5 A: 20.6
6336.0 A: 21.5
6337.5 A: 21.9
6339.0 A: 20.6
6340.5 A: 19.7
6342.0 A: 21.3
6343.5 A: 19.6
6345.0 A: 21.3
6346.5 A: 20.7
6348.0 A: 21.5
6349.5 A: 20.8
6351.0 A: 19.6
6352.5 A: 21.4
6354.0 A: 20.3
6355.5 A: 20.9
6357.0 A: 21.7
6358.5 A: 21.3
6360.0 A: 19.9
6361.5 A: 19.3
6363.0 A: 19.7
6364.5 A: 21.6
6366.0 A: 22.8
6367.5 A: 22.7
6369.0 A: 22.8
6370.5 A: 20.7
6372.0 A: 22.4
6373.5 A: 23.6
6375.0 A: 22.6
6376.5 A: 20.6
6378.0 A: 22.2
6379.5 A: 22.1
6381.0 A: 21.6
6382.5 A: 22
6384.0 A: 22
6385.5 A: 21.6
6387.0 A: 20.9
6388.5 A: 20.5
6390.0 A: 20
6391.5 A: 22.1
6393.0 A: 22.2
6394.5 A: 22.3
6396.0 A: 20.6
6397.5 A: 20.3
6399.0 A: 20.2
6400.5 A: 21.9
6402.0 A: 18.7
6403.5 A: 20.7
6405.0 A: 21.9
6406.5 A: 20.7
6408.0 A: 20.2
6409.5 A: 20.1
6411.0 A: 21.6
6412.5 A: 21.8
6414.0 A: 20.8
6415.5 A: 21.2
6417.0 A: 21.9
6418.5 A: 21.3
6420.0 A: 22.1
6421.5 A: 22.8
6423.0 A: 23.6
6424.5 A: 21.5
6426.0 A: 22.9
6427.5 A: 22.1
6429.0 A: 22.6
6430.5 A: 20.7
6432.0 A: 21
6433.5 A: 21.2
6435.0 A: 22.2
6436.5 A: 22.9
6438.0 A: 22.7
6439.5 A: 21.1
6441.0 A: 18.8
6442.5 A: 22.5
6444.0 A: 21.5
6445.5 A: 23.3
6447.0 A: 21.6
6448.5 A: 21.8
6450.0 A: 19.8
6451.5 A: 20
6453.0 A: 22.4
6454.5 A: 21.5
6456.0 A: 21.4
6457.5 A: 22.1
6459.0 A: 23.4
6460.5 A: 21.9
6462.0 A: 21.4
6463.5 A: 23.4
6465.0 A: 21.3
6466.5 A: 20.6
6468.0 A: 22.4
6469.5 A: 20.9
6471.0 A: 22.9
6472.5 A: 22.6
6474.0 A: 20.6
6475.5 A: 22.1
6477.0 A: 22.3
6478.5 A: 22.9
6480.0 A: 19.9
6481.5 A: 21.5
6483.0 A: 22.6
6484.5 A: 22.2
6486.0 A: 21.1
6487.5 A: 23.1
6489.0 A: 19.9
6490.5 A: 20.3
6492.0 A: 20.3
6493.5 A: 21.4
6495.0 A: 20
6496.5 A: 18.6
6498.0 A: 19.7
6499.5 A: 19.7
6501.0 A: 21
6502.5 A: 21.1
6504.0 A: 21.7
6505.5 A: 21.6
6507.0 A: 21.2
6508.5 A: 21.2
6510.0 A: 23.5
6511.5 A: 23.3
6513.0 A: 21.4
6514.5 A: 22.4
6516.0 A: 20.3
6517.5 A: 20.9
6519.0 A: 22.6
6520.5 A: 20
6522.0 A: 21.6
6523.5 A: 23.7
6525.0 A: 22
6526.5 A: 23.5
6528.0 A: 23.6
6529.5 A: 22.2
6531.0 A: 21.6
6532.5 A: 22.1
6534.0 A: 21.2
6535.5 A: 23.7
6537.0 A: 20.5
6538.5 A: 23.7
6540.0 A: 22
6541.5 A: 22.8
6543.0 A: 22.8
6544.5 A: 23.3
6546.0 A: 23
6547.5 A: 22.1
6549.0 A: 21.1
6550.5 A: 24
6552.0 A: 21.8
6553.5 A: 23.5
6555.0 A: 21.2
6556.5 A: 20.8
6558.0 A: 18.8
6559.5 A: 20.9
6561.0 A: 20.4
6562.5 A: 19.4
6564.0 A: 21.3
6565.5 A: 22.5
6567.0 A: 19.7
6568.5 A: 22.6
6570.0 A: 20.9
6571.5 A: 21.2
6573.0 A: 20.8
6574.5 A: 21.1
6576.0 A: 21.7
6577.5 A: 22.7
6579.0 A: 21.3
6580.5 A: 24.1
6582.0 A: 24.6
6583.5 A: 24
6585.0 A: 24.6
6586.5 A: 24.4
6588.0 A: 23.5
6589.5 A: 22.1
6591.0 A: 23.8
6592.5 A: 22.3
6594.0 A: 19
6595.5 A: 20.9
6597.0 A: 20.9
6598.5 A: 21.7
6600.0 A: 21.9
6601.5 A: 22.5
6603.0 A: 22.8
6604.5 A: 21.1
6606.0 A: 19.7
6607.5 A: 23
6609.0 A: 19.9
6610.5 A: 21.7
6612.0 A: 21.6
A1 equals 0.4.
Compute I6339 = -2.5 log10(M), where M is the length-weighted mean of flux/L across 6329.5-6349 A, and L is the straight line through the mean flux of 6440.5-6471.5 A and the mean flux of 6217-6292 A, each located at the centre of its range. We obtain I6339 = -0.02 mag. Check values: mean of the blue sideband 19.9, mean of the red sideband 21.7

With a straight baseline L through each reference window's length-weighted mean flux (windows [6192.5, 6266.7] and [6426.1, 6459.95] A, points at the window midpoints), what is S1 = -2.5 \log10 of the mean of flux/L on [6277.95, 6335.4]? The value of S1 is 0.01 mag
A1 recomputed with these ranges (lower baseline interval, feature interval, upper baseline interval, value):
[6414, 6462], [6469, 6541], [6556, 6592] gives 0.8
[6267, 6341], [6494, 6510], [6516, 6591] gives 0.8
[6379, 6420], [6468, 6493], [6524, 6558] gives 0.3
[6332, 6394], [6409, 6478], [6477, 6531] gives -1.1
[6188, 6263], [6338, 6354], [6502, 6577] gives 0.1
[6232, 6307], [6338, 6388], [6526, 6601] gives -1.6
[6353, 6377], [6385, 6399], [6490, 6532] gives 0.2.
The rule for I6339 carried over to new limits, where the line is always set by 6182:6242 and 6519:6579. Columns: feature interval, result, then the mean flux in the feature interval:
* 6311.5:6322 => 0.03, 20.3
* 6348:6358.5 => 0.01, 20.9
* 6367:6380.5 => -0.05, 22.2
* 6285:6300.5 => 0.03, 20.3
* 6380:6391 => -0.01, 21.3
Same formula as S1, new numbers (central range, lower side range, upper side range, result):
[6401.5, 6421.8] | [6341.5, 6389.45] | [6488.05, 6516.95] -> 0.00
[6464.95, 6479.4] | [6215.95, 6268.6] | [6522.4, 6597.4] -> -0.02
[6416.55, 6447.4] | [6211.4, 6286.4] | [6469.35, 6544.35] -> -0.04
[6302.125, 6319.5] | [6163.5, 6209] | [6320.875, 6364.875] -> 0.03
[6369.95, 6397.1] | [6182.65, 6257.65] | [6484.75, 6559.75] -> -0.03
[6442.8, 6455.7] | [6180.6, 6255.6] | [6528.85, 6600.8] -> 0.00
